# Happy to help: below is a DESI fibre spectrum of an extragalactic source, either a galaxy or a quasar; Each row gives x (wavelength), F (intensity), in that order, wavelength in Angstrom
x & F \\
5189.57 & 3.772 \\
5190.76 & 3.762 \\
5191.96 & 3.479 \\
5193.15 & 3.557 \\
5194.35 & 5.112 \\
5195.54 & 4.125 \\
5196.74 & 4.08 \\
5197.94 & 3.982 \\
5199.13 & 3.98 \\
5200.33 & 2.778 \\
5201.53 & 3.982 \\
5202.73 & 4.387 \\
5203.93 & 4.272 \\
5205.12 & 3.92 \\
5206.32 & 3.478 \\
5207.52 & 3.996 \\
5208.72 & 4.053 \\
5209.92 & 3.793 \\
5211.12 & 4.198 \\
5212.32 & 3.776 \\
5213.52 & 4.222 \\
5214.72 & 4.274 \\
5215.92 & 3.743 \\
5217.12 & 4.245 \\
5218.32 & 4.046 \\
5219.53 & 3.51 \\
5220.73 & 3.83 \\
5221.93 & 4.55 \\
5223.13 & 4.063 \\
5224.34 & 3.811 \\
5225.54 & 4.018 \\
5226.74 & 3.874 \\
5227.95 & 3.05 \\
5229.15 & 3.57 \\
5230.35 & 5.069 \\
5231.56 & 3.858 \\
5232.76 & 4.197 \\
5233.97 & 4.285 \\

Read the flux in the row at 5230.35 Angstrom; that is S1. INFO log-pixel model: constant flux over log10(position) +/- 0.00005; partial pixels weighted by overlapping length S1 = 5.069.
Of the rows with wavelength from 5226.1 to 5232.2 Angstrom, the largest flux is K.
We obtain 5.069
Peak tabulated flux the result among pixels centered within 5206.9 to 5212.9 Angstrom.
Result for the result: 4.198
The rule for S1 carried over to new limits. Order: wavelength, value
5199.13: 3.98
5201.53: 3.982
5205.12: 3.92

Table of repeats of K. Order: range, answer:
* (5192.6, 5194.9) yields 5.112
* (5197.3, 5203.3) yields 4.387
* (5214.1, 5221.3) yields 4.274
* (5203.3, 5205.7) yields 4.272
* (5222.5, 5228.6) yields 4.063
